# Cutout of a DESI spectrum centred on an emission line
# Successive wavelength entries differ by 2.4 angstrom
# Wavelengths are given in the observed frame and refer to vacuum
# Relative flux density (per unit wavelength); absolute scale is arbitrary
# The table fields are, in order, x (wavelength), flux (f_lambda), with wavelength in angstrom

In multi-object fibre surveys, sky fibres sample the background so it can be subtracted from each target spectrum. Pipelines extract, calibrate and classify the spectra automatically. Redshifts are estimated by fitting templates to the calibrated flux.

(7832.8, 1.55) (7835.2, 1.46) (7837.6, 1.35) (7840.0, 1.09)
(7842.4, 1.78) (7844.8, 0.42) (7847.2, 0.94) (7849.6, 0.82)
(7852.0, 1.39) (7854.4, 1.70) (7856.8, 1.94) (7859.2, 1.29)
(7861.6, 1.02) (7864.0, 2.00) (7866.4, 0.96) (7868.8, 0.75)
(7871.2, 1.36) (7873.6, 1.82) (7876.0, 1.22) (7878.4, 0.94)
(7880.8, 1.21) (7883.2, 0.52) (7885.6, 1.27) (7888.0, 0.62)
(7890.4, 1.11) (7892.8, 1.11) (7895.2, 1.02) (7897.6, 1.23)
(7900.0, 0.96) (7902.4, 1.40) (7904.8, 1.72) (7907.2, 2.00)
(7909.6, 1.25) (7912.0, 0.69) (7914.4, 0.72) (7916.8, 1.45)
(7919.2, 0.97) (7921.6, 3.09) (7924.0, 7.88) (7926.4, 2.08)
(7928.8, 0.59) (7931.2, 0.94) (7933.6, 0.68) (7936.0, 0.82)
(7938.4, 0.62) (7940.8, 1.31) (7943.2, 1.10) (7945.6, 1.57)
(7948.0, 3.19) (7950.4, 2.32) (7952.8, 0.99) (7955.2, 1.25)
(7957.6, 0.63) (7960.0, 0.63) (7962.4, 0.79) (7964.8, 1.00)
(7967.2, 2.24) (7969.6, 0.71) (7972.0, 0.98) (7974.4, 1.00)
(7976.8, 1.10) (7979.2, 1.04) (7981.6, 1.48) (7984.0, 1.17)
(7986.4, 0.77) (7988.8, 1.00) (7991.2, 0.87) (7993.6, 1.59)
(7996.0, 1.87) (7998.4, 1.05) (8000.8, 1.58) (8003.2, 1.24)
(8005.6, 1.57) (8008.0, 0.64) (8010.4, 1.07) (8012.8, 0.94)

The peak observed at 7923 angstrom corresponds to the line Halpha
